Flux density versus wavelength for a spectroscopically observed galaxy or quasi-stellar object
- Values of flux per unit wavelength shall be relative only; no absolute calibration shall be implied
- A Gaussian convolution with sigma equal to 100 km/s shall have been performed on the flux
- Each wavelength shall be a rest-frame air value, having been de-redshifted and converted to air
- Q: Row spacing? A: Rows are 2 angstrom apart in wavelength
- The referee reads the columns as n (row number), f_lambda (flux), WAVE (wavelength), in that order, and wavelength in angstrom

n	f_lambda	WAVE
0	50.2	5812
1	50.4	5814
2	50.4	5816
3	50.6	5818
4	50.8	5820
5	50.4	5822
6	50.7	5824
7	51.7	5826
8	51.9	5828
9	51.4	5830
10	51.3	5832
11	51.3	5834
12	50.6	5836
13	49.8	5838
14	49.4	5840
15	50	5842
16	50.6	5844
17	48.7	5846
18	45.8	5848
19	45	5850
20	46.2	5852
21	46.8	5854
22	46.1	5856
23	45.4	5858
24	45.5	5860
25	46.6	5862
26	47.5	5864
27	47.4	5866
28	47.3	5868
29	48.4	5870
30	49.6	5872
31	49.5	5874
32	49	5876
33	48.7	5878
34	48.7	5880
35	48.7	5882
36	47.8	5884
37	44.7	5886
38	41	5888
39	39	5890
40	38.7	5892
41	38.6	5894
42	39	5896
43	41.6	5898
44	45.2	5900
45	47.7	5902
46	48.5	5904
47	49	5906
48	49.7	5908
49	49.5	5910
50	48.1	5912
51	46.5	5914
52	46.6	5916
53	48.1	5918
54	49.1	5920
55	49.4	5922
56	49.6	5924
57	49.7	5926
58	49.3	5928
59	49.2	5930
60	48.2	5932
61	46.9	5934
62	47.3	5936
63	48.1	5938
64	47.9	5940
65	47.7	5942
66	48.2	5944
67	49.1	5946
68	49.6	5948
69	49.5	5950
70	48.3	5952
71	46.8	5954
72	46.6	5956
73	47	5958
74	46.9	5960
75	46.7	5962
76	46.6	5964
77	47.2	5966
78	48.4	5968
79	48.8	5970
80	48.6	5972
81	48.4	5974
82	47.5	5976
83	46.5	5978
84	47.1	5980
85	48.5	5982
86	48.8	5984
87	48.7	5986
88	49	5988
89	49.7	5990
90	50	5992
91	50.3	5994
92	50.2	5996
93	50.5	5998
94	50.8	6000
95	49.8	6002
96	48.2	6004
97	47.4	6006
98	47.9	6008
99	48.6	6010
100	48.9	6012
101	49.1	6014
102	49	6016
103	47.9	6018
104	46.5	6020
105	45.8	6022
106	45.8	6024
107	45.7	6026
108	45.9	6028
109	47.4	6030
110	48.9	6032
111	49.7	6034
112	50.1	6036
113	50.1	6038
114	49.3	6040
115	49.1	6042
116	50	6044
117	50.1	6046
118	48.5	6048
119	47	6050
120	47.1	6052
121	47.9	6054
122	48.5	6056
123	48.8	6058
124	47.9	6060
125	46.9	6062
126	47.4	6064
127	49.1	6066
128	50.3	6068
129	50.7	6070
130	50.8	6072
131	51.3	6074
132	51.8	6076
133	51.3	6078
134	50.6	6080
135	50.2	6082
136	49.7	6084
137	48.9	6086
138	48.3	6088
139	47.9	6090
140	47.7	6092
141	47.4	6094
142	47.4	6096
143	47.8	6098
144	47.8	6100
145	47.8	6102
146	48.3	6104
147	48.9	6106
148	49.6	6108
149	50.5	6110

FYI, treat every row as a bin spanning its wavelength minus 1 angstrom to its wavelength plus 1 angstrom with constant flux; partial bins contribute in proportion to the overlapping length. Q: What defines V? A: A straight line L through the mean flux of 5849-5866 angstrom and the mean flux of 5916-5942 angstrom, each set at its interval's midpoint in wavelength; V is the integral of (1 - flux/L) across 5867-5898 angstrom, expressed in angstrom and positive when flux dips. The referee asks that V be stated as 1.2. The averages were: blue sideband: 46.2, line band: 45.1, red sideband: 48.5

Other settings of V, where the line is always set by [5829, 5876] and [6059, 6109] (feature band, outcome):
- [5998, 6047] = 0.38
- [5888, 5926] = 2.13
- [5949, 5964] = 0.39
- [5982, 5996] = -0.20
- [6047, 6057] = 0.23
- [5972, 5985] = 0.22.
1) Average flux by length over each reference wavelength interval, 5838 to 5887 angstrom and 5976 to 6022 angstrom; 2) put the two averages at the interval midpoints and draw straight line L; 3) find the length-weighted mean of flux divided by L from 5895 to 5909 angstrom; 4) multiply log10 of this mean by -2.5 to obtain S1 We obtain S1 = 0.05 mag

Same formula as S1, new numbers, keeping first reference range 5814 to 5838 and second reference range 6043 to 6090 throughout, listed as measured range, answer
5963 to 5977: 0.044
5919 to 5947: 0.036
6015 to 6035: 0.051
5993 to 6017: 0.010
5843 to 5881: 0.070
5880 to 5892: 0.146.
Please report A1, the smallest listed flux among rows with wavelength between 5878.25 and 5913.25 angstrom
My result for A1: 38.6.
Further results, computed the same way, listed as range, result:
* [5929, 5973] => 46.6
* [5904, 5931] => 46.5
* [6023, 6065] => 45.7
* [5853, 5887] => 44.7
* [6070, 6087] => 48.9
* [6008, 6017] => 47.9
